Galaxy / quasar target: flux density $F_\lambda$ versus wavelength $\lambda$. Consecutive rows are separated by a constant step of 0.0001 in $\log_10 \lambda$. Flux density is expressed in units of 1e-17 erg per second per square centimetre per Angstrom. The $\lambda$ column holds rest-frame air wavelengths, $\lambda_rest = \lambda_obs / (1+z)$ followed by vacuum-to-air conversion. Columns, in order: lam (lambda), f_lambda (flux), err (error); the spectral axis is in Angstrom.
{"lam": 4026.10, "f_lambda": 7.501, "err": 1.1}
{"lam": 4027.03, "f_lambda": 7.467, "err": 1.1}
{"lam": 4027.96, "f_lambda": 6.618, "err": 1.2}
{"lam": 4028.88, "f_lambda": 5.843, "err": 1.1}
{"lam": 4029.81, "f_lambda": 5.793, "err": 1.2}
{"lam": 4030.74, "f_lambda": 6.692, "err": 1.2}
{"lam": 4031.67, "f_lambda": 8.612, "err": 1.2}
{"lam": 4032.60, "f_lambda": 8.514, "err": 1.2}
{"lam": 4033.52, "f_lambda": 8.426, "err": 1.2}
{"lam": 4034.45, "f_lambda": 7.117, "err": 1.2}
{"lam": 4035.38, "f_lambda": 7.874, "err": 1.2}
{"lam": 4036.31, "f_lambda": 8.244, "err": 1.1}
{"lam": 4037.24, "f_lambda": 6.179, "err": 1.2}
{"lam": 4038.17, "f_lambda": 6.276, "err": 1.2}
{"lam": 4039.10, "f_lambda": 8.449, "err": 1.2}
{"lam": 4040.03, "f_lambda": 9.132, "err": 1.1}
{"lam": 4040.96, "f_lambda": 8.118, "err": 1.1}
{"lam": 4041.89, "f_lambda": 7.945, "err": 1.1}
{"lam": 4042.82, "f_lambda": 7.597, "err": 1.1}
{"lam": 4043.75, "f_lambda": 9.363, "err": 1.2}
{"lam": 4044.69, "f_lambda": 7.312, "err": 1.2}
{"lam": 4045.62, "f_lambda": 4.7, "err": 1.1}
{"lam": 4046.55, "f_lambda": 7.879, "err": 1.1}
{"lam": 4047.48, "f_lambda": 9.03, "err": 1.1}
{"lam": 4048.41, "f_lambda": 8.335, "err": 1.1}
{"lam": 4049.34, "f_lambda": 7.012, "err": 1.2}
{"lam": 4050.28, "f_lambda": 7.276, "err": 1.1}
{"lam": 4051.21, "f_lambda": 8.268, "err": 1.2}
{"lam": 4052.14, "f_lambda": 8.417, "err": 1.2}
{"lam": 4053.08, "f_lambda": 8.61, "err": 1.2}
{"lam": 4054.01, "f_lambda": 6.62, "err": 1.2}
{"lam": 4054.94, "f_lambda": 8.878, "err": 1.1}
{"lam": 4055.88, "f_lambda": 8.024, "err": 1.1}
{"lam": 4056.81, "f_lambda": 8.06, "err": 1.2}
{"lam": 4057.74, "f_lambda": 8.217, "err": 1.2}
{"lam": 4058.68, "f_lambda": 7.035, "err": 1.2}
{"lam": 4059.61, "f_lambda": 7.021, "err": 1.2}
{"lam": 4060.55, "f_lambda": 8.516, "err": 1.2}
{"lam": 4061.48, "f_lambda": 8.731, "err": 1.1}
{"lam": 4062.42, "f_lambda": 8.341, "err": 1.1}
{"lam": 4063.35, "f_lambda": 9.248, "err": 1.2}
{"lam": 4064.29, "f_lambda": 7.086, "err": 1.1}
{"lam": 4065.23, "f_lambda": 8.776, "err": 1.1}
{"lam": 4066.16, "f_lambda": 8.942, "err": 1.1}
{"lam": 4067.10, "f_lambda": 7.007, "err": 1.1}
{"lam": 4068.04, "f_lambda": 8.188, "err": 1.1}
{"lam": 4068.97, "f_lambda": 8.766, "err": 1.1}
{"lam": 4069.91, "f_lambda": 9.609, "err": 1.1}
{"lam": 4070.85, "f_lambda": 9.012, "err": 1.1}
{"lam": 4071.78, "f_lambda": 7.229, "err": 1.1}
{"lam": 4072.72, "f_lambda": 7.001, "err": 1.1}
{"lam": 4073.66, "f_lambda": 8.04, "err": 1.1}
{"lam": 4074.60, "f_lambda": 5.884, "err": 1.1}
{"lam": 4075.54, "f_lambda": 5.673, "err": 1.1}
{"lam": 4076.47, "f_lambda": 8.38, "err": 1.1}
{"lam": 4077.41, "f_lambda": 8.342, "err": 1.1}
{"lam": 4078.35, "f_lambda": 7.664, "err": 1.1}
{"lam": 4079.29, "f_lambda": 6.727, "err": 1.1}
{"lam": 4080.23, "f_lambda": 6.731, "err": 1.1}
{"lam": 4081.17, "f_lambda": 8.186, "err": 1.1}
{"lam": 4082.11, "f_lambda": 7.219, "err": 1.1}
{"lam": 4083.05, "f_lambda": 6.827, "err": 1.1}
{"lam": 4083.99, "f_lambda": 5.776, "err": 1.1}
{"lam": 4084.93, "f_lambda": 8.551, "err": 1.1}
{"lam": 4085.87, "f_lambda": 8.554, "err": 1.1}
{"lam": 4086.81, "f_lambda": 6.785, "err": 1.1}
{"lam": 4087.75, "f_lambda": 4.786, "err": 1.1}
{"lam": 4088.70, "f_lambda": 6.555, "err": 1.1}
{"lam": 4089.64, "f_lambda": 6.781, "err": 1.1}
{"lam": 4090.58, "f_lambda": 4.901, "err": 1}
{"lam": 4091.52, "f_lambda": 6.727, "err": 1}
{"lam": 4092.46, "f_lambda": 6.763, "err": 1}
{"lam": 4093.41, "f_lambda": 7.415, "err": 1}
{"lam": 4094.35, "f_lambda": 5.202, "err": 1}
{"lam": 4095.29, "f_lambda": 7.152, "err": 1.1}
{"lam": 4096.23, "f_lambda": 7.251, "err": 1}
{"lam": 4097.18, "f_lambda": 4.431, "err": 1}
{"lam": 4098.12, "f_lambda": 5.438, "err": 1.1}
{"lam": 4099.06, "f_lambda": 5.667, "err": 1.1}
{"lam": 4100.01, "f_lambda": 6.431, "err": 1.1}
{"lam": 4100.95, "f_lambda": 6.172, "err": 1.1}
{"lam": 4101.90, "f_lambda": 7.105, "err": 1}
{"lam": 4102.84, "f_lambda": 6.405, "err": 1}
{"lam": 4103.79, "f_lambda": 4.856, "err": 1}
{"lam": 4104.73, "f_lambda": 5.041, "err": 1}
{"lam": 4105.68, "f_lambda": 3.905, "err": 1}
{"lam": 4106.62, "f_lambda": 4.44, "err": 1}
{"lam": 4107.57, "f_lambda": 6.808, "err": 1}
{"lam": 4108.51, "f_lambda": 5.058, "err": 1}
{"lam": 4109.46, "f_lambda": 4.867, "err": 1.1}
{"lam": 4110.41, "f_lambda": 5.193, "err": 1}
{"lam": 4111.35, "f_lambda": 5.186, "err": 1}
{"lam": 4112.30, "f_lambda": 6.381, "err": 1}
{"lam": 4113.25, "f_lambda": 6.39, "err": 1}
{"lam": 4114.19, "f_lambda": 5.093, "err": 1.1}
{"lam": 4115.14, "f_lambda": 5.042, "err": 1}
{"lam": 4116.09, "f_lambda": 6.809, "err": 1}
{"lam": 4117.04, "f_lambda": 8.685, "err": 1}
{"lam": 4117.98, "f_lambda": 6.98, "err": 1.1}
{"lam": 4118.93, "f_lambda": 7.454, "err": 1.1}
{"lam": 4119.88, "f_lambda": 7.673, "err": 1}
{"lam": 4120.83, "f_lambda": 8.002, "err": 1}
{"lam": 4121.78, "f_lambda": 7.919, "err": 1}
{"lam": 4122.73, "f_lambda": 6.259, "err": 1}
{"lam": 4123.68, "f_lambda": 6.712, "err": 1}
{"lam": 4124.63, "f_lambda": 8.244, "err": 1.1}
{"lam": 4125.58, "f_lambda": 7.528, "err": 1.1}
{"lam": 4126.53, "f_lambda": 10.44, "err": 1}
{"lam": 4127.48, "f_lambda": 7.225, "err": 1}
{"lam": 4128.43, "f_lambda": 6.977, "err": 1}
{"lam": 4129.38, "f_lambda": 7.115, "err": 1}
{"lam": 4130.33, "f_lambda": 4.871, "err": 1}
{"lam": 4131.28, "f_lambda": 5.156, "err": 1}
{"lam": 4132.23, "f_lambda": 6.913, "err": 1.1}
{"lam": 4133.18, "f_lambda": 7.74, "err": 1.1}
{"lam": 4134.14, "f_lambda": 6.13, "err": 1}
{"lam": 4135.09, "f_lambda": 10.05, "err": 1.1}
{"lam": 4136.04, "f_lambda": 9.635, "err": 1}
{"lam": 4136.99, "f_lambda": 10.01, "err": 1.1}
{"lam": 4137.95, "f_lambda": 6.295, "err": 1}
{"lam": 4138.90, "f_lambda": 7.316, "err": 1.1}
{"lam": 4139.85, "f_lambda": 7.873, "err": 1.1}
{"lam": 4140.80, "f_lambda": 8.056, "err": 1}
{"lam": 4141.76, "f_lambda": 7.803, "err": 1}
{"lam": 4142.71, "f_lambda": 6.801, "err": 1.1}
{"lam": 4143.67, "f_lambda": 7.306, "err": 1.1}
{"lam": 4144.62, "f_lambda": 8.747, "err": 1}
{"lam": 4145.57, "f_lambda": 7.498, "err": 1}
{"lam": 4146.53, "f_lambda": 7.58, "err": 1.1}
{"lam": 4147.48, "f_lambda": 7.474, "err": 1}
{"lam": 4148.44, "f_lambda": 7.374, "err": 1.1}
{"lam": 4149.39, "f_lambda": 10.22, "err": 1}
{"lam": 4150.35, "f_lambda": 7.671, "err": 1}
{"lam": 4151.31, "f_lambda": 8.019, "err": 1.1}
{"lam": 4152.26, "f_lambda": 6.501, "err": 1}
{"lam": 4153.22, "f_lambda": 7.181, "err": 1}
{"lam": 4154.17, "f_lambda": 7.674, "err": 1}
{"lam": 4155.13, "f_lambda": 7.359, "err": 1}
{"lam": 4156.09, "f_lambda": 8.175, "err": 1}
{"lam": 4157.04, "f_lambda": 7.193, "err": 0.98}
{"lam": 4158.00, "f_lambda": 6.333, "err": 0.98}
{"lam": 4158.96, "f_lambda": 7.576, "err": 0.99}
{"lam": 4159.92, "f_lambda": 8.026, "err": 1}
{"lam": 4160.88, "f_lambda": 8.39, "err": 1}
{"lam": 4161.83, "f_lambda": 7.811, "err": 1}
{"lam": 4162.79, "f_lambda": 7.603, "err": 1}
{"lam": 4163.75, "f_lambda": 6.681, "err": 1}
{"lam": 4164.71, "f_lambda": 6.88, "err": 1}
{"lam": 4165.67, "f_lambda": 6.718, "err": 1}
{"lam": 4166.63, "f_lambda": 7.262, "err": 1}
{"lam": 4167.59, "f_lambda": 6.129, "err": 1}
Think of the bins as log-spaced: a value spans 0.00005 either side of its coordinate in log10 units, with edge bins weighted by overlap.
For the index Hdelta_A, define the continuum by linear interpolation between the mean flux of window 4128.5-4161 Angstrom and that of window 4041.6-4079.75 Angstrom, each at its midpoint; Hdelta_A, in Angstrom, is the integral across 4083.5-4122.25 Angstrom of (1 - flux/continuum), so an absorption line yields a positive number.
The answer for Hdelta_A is 7.3 Angstrom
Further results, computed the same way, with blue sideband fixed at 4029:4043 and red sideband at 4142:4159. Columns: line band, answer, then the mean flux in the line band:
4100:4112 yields 3.4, 5.47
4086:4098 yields 2.1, 6.27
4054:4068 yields -0.9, 8.08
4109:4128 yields 1.7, 6.91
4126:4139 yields 0.1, 7.57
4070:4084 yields 0.5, 7.36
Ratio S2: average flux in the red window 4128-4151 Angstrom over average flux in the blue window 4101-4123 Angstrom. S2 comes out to 1.2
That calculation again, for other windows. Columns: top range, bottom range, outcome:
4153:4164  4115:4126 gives 1.03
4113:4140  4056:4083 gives 0.94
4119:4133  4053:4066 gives 0.89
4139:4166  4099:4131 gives 1.18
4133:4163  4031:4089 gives 1.01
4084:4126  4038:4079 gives 0.80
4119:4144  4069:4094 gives 1.05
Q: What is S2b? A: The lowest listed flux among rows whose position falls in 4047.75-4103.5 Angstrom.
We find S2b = 4.431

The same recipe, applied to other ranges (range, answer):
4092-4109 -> 3.905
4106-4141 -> 4.44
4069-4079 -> 5.673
